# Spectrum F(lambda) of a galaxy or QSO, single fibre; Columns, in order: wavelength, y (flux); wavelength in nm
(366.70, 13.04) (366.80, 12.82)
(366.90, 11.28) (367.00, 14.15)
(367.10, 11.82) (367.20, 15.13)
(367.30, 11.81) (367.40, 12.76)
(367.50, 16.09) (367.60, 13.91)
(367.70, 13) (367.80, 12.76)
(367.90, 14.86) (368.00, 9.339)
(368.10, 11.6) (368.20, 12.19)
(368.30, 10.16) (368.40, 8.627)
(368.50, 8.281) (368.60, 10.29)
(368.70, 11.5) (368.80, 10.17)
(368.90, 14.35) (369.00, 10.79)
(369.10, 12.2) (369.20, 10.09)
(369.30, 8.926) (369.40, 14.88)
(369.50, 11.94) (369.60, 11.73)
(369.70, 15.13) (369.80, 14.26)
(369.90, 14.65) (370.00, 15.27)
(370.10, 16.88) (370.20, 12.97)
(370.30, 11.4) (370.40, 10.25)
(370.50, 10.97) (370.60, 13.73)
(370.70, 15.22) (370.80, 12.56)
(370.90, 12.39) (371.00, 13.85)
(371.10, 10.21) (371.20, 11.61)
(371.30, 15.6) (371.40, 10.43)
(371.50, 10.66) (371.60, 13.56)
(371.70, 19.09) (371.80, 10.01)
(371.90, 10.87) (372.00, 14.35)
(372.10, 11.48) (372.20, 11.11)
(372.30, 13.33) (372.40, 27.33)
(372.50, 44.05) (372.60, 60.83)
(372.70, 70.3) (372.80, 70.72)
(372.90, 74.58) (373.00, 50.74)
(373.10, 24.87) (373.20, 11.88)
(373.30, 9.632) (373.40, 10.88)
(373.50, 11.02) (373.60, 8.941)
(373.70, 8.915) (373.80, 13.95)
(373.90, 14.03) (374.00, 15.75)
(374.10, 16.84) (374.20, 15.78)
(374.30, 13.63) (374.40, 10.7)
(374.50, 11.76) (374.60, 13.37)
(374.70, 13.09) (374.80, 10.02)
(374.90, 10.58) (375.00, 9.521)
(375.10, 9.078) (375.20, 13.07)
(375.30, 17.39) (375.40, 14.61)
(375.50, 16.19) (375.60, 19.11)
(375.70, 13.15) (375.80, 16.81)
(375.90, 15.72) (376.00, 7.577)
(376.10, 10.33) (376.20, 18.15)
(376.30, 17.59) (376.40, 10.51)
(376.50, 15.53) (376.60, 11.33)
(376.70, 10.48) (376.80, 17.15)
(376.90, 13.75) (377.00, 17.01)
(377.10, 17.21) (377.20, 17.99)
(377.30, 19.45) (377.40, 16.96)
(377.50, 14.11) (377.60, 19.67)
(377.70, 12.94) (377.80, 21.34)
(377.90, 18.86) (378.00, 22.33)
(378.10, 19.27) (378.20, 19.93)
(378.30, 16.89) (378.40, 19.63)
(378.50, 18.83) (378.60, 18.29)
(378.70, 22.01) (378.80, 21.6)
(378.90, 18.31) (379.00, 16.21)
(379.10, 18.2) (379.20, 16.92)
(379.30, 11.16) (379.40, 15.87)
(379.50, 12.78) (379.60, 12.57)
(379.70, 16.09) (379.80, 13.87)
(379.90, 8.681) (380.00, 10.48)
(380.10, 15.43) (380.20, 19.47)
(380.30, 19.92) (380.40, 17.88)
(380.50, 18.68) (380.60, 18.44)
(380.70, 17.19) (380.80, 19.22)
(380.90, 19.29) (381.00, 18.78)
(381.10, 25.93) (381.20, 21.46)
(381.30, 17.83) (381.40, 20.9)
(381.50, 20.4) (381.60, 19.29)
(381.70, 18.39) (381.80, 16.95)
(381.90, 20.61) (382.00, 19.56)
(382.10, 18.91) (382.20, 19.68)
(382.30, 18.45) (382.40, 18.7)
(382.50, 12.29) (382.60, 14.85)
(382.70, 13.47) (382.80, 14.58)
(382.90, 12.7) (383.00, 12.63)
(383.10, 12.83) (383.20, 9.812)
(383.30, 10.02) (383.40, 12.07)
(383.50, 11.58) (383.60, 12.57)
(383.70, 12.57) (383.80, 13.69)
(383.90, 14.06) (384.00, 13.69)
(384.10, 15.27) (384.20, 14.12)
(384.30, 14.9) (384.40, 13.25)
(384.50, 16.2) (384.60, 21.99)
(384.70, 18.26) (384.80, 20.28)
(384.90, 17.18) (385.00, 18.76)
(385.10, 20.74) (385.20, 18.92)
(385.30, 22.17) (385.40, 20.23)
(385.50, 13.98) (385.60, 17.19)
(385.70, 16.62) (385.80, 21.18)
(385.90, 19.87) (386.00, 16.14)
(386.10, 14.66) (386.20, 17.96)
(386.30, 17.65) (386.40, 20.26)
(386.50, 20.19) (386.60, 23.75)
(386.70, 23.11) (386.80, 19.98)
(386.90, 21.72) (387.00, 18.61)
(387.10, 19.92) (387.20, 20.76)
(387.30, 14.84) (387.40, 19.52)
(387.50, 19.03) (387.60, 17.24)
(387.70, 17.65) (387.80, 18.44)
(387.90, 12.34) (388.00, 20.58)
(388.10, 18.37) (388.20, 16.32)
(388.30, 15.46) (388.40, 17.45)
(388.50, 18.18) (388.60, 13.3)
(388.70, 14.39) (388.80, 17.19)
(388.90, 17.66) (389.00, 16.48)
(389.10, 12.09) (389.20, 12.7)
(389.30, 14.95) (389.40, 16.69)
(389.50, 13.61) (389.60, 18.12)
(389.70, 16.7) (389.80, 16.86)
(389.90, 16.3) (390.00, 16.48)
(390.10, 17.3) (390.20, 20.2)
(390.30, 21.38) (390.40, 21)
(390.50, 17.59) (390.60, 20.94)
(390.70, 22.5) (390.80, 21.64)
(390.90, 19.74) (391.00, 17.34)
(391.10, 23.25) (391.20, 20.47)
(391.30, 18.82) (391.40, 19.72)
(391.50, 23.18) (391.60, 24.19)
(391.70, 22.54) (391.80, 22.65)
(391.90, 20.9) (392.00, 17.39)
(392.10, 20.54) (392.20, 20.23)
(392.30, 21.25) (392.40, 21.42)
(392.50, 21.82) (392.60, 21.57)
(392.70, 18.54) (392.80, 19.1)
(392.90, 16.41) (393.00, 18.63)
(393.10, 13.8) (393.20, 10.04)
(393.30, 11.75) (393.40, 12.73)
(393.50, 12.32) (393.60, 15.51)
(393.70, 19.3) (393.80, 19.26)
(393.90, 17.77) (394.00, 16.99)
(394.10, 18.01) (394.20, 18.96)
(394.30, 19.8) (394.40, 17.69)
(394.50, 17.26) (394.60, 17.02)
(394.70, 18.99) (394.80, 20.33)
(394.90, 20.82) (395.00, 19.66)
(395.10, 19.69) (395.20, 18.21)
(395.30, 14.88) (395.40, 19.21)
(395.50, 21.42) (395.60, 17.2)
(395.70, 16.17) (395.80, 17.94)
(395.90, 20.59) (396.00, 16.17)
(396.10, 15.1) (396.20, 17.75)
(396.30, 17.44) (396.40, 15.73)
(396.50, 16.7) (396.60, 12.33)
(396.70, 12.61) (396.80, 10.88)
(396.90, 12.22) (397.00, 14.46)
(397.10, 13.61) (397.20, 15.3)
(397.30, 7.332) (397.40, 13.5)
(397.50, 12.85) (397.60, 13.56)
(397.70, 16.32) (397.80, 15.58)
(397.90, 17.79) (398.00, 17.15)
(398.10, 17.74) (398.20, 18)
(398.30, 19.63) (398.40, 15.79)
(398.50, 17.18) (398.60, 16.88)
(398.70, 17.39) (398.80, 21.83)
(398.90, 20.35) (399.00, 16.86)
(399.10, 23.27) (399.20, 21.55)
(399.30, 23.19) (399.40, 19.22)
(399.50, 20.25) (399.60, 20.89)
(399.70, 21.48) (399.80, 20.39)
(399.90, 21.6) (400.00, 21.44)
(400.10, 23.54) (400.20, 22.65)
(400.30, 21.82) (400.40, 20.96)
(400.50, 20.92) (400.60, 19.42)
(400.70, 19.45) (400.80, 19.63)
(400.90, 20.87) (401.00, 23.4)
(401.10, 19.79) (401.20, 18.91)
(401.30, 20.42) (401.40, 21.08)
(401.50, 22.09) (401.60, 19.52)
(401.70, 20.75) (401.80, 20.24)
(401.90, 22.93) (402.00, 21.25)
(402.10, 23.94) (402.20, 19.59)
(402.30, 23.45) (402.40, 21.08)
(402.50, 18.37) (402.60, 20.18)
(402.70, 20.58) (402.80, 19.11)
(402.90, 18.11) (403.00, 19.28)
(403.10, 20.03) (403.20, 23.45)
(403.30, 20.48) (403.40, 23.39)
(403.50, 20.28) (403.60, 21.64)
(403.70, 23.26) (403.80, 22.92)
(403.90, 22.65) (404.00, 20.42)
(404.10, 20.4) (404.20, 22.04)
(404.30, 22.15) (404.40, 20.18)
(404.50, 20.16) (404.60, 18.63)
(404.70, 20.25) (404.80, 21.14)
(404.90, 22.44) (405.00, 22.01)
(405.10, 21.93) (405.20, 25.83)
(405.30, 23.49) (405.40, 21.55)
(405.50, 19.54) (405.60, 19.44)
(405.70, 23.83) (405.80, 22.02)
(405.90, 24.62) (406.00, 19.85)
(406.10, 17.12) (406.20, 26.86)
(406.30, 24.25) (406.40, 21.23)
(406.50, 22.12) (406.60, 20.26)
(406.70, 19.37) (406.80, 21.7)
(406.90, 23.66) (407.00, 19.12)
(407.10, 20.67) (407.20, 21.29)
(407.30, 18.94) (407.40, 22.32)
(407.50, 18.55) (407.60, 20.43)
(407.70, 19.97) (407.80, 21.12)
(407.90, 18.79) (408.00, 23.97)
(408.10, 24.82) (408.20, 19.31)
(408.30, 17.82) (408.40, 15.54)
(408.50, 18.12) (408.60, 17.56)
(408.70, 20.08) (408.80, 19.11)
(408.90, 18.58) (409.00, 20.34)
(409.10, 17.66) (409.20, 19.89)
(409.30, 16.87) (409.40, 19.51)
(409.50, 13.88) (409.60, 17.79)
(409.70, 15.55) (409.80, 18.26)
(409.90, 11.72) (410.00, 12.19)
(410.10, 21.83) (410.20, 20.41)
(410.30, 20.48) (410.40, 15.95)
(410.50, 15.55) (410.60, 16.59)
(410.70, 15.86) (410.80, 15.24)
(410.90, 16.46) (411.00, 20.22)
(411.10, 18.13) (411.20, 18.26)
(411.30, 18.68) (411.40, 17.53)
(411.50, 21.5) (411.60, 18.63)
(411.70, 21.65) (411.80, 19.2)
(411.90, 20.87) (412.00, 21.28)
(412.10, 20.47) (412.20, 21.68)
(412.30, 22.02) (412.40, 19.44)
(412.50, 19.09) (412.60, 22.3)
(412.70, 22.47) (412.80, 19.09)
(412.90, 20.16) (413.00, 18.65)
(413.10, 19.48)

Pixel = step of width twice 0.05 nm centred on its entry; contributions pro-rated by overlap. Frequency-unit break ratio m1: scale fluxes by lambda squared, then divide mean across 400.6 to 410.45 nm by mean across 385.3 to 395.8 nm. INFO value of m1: 1.20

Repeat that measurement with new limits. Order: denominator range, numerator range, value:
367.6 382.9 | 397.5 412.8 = 1.39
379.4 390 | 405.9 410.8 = 1.28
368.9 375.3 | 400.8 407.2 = 1.43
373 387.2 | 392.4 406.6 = 1.30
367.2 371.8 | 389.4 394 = 1.68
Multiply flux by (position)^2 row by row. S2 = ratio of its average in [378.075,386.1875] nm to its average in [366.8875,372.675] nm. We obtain 1.25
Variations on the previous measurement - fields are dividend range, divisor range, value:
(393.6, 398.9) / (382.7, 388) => 1.05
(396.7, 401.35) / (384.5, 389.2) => 1.08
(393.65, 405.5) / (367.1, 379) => 1.34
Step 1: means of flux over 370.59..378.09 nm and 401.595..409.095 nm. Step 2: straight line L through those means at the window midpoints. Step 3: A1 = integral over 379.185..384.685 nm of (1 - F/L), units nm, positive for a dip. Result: 0.80 nm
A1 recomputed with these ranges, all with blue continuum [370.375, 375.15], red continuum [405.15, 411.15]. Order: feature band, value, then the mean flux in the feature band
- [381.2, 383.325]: 0.298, 16.5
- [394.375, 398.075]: 0.599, 16.3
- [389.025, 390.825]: 0.165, 17.5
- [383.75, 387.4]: 0.213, 18.1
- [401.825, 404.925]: -0.251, 21.1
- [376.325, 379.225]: 0.275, 17.3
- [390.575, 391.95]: -0.139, 21.3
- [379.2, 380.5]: 0.299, 14.8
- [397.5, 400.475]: 0.011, 19.4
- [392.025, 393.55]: 0.158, 17.3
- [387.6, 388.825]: 0.168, 16.7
